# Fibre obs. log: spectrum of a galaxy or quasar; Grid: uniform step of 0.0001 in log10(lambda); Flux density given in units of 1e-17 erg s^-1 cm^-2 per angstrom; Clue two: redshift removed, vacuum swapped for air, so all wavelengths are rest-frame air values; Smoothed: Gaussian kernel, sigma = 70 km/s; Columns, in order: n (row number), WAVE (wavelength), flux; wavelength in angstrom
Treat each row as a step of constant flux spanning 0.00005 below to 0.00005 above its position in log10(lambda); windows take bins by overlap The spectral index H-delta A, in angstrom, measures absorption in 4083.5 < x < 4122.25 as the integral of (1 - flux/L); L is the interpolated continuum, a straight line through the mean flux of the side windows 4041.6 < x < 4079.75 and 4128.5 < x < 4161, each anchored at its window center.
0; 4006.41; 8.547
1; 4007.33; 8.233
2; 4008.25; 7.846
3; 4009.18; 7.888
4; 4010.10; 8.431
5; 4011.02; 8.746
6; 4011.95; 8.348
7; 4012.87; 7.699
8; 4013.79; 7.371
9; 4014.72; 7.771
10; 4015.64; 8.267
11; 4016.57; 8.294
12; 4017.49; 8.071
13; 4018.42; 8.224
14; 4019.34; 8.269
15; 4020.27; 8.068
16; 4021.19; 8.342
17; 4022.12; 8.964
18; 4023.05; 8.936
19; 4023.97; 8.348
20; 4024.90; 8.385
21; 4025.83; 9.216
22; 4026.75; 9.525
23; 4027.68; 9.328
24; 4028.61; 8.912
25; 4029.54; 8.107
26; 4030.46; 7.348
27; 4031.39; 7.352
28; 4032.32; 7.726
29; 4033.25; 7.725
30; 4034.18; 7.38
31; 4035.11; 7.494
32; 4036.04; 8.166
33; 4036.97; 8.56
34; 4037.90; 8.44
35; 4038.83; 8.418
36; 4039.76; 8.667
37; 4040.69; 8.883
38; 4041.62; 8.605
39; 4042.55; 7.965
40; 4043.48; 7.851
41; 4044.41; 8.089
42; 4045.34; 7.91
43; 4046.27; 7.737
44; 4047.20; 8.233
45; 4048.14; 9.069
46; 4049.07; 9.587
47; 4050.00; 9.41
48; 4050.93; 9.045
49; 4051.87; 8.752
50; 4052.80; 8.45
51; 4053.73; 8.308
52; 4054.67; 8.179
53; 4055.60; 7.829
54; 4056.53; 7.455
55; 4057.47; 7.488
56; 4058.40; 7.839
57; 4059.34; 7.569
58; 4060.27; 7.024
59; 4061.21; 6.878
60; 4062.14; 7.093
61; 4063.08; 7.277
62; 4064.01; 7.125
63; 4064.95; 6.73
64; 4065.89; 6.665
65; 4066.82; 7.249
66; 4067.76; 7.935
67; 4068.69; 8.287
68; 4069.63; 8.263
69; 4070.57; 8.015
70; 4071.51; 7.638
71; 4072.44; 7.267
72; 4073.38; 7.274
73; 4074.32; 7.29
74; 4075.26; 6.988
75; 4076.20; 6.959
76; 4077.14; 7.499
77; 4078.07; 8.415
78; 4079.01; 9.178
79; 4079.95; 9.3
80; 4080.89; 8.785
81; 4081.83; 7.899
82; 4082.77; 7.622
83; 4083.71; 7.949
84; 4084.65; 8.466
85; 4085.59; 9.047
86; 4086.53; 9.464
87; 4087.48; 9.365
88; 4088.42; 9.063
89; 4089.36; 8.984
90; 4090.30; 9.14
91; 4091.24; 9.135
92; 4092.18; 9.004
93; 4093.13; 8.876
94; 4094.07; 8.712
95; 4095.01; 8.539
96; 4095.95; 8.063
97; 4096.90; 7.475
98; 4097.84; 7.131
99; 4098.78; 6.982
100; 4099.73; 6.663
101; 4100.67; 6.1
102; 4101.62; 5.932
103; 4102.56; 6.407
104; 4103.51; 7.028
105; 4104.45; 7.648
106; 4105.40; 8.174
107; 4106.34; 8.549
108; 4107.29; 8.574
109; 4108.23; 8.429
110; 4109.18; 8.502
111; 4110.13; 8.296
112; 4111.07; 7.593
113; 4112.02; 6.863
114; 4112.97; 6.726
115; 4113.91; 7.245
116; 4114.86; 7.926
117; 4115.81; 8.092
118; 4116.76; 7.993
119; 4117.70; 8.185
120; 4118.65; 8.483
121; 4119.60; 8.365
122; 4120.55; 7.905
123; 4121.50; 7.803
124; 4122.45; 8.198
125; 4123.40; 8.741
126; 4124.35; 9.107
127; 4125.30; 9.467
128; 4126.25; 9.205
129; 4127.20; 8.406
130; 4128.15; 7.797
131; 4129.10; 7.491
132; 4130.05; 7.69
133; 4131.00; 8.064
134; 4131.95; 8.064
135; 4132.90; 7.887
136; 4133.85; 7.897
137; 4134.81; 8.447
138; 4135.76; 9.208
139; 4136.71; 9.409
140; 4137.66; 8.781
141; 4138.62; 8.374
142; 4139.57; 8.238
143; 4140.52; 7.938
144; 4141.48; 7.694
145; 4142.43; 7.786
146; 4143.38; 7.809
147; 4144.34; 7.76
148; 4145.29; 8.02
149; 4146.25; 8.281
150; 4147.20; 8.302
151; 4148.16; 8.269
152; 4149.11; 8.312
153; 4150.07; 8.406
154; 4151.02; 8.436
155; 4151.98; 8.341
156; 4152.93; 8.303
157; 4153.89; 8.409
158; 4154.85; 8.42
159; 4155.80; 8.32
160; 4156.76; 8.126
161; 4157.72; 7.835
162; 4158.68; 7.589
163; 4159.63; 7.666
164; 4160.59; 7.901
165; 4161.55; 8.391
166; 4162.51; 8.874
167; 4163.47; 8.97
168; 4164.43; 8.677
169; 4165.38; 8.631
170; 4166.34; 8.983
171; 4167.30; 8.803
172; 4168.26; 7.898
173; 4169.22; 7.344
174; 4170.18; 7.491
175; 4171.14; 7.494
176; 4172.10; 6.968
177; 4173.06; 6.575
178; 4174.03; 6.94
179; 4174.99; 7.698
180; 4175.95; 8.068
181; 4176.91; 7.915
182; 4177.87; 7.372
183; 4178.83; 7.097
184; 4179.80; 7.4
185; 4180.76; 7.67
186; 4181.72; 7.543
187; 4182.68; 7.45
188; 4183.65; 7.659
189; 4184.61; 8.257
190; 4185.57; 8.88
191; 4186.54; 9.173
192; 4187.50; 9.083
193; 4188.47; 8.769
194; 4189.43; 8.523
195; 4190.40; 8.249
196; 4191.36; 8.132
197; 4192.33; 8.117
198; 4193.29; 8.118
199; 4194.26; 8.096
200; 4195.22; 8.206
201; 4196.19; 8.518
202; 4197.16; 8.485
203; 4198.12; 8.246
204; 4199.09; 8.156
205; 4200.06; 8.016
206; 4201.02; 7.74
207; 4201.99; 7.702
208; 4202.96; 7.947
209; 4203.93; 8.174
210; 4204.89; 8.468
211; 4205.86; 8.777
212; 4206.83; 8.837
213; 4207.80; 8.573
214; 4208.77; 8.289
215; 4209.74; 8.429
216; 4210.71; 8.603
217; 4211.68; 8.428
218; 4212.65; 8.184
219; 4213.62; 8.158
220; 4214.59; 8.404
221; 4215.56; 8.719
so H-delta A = 0.0 angstrom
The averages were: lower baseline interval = 7.87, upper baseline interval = 8.16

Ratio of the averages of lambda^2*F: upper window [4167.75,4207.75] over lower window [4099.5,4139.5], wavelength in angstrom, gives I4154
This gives 1.03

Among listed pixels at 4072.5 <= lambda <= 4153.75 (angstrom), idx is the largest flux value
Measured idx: 9.467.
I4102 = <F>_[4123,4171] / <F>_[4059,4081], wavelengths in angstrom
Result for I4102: 1.1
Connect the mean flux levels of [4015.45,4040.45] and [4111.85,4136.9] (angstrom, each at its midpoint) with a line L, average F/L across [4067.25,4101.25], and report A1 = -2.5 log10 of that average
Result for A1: 0.01 mag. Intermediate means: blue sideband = 8.32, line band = 8.12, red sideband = 8.18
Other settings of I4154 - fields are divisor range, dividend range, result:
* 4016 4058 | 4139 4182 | 1.02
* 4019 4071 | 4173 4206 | 1.06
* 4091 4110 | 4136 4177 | 1.07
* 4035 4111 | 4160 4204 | 1.06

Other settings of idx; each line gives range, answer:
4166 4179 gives 8.983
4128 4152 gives 9.409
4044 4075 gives 9.587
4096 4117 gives 8.574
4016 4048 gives 9.525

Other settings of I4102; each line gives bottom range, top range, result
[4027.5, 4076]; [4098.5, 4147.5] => 1.01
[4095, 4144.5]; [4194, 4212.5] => 1.05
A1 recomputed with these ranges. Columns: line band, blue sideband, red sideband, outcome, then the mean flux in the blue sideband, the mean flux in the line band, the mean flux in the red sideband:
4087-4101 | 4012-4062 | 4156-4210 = -0.009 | 8.21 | 8.24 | 8.09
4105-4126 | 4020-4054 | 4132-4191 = 0.009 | 8.42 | 8.16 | 8.11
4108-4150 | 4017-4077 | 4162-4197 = -0.016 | 8.03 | 8.16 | 8.05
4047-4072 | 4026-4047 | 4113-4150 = 0.042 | 8.21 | 7.9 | 8.21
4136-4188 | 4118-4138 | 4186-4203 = 0.035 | 8.4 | 8.08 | 8.3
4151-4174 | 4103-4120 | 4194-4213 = 0.008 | 7.92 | 8.07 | 8.3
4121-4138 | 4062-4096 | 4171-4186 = -0.078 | 8.14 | 8.42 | 7.56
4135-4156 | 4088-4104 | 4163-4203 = -0.050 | 7.83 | 8.31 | 8.03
